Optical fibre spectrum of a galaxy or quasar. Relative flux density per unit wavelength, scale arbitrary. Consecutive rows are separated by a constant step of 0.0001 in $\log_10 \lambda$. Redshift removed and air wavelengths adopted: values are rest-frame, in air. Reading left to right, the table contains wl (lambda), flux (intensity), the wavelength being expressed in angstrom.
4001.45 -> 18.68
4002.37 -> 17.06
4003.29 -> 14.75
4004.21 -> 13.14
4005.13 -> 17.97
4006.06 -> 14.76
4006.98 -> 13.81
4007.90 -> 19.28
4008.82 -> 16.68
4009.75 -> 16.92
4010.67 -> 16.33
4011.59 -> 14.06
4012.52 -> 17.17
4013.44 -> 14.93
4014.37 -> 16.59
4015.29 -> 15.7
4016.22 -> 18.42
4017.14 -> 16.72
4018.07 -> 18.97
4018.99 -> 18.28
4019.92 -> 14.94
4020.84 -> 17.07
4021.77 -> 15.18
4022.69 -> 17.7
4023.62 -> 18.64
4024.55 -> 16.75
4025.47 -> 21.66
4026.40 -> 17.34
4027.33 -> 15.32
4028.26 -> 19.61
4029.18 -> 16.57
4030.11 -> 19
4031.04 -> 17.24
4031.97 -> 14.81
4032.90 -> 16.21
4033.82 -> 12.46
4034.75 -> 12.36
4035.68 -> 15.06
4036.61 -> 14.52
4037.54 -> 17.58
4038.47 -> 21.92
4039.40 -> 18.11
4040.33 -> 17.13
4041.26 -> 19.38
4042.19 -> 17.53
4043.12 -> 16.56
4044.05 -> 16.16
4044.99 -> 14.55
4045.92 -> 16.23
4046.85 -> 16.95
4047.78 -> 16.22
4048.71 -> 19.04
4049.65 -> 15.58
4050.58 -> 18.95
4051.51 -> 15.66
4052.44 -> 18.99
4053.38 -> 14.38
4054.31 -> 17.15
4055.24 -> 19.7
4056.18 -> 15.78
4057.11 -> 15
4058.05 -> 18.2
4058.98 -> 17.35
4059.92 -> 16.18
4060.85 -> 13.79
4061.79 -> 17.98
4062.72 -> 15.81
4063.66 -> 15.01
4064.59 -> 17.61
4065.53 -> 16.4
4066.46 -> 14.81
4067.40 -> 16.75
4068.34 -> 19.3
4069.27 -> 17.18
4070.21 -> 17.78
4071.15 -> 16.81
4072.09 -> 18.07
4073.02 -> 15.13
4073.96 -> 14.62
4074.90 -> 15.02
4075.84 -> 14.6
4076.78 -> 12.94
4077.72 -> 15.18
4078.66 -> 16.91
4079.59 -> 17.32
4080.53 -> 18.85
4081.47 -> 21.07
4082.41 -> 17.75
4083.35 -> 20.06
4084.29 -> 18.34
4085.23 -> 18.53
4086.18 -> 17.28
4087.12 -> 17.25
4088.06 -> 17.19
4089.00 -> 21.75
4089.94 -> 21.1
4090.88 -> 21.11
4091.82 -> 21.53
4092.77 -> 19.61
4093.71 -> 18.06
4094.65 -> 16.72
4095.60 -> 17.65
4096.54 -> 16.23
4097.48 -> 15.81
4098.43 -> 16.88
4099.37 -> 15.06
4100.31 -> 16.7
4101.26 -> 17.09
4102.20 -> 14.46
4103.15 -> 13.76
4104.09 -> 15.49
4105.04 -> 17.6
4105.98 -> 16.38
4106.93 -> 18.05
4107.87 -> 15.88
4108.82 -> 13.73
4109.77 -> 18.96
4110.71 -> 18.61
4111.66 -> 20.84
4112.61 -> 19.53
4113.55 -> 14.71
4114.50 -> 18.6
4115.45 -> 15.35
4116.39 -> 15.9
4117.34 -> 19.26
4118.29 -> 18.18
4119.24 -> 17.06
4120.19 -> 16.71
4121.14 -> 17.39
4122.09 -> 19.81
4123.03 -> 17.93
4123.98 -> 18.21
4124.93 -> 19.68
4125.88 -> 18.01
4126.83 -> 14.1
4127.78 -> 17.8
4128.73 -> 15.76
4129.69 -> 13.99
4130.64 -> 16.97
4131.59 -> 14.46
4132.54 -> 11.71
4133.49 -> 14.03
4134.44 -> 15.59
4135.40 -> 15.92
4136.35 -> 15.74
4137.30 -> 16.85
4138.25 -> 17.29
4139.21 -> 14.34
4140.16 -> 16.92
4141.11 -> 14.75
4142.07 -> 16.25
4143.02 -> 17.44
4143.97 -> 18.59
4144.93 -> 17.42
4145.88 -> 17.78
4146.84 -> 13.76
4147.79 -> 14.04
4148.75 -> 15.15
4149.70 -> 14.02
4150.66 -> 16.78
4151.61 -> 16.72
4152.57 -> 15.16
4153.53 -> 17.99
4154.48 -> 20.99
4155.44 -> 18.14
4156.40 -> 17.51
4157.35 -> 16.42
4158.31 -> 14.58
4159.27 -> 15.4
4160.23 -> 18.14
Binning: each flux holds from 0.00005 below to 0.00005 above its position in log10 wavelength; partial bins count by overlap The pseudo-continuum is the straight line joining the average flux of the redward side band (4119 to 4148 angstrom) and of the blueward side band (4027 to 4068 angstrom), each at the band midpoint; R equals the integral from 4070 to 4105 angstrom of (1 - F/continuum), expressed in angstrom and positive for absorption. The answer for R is -1.7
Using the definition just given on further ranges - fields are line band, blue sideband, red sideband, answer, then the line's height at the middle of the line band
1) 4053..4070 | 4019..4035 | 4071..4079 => -0.9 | 15.8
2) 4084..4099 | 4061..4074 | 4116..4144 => -1.6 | 16.6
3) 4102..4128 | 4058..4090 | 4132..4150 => -1.6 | 16.2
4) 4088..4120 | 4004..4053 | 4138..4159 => -1.8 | 16.6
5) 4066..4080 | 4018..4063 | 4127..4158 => 0.4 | 16.6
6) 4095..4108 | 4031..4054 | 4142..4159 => 0.3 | 16.6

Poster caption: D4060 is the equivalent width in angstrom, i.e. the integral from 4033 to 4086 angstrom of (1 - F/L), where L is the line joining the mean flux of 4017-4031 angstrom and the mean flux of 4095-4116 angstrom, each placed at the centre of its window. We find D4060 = 1.4 angstrom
